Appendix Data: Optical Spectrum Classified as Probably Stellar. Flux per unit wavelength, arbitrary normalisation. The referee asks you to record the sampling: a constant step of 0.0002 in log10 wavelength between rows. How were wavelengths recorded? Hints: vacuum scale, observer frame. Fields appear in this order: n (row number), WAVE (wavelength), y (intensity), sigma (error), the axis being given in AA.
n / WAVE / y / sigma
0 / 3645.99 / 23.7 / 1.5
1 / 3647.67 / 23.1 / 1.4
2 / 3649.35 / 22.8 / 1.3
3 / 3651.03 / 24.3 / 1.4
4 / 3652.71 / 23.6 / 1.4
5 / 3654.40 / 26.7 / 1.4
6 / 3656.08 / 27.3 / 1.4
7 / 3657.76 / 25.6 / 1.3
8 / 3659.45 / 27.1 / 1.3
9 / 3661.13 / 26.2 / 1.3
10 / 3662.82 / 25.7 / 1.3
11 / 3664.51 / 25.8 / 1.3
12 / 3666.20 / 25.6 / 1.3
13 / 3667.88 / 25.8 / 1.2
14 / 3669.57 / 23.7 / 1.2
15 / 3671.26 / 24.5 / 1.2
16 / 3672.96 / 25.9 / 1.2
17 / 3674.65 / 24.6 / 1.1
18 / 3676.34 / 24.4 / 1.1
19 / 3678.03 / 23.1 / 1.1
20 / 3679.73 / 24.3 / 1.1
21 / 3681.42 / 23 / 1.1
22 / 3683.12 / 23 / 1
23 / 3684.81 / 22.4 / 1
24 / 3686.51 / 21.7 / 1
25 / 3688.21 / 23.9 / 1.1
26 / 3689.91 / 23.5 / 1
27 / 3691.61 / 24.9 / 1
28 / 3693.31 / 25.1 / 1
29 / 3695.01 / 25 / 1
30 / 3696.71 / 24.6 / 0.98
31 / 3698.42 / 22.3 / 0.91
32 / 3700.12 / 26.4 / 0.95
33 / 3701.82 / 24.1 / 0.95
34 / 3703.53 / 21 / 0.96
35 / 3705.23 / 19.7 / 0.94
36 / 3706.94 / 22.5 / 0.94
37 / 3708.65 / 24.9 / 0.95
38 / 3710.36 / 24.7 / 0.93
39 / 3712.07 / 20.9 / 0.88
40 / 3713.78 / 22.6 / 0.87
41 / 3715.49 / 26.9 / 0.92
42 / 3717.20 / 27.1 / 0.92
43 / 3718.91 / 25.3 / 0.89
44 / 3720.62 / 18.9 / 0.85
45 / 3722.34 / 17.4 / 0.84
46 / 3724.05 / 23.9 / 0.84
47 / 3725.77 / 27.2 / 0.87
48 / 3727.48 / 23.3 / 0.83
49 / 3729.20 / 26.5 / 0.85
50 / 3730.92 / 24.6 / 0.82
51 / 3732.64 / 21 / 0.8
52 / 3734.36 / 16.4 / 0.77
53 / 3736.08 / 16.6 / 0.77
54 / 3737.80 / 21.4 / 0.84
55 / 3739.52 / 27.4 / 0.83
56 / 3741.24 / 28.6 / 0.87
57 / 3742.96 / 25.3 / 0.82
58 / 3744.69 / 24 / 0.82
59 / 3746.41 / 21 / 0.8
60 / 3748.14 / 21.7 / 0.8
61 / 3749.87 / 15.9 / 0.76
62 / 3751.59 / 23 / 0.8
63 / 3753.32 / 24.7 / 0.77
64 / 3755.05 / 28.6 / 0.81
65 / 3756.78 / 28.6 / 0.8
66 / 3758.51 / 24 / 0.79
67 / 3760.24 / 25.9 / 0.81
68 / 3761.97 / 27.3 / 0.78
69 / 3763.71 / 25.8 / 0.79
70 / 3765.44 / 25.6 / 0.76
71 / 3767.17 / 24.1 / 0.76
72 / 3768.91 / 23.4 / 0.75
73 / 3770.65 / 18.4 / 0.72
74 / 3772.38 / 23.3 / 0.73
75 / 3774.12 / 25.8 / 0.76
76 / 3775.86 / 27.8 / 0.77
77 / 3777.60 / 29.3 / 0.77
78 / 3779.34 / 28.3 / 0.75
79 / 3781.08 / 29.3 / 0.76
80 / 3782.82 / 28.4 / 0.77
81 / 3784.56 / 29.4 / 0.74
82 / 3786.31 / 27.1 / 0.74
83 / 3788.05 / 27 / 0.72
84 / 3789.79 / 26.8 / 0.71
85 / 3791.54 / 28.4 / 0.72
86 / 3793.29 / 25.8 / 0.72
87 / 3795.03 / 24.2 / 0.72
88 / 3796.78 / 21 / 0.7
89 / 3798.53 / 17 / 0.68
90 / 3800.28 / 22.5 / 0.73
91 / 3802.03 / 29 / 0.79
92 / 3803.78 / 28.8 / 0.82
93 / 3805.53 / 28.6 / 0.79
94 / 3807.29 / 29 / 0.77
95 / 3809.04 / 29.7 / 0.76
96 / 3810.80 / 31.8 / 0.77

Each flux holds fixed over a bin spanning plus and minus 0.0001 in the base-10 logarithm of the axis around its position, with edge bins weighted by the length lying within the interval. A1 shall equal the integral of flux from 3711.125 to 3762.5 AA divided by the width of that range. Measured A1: 23.5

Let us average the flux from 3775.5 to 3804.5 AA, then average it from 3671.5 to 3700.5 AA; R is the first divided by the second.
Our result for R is 1.1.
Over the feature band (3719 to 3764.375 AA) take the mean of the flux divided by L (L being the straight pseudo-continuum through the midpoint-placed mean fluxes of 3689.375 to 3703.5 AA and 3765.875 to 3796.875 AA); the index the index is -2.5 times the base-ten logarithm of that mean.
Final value 0.082 mag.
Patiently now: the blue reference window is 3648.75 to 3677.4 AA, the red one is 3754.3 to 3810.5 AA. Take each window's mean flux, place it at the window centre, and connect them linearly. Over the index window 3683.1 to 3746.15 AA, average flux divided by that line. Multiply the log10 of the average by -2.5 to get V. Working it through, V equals 0.103 mag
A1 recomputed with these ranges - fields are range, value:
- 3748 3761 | 24.2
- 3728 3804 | 24.7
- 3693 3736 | 23.1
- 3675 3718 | 23.7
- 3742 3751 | 21.7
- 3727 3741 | 22.4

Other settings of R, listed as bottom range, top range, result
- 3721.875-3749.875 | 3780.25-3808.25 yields 1.16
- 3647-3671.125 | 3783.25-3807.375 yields 1.03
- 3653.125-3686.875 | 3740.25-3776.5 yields 0.98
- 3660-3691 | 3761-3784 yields 1.07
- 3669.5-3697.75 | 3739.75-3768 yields 1.03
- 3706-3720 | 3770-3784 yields 1.09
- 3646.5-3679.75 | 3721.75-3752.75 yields 0.90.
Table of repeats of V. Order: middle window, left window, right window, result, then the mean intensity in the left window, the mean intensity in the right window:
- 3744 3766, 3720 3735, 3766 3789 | 0.01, 22.3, 26.3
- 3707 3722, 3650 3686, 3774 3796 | 0.10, 24.8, 27.5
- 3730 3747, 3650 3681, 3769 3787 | 0.15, 25.2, 26.6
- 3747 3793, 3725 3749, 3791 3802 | -0.10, 23.2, 23.4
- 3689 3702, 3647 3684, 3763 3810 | 0.03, 24.8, 26.1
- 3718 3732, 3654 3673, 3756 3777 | 0.09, 25.8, 25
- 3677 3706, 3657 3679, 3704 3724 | 0.03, 25.2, 22.8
